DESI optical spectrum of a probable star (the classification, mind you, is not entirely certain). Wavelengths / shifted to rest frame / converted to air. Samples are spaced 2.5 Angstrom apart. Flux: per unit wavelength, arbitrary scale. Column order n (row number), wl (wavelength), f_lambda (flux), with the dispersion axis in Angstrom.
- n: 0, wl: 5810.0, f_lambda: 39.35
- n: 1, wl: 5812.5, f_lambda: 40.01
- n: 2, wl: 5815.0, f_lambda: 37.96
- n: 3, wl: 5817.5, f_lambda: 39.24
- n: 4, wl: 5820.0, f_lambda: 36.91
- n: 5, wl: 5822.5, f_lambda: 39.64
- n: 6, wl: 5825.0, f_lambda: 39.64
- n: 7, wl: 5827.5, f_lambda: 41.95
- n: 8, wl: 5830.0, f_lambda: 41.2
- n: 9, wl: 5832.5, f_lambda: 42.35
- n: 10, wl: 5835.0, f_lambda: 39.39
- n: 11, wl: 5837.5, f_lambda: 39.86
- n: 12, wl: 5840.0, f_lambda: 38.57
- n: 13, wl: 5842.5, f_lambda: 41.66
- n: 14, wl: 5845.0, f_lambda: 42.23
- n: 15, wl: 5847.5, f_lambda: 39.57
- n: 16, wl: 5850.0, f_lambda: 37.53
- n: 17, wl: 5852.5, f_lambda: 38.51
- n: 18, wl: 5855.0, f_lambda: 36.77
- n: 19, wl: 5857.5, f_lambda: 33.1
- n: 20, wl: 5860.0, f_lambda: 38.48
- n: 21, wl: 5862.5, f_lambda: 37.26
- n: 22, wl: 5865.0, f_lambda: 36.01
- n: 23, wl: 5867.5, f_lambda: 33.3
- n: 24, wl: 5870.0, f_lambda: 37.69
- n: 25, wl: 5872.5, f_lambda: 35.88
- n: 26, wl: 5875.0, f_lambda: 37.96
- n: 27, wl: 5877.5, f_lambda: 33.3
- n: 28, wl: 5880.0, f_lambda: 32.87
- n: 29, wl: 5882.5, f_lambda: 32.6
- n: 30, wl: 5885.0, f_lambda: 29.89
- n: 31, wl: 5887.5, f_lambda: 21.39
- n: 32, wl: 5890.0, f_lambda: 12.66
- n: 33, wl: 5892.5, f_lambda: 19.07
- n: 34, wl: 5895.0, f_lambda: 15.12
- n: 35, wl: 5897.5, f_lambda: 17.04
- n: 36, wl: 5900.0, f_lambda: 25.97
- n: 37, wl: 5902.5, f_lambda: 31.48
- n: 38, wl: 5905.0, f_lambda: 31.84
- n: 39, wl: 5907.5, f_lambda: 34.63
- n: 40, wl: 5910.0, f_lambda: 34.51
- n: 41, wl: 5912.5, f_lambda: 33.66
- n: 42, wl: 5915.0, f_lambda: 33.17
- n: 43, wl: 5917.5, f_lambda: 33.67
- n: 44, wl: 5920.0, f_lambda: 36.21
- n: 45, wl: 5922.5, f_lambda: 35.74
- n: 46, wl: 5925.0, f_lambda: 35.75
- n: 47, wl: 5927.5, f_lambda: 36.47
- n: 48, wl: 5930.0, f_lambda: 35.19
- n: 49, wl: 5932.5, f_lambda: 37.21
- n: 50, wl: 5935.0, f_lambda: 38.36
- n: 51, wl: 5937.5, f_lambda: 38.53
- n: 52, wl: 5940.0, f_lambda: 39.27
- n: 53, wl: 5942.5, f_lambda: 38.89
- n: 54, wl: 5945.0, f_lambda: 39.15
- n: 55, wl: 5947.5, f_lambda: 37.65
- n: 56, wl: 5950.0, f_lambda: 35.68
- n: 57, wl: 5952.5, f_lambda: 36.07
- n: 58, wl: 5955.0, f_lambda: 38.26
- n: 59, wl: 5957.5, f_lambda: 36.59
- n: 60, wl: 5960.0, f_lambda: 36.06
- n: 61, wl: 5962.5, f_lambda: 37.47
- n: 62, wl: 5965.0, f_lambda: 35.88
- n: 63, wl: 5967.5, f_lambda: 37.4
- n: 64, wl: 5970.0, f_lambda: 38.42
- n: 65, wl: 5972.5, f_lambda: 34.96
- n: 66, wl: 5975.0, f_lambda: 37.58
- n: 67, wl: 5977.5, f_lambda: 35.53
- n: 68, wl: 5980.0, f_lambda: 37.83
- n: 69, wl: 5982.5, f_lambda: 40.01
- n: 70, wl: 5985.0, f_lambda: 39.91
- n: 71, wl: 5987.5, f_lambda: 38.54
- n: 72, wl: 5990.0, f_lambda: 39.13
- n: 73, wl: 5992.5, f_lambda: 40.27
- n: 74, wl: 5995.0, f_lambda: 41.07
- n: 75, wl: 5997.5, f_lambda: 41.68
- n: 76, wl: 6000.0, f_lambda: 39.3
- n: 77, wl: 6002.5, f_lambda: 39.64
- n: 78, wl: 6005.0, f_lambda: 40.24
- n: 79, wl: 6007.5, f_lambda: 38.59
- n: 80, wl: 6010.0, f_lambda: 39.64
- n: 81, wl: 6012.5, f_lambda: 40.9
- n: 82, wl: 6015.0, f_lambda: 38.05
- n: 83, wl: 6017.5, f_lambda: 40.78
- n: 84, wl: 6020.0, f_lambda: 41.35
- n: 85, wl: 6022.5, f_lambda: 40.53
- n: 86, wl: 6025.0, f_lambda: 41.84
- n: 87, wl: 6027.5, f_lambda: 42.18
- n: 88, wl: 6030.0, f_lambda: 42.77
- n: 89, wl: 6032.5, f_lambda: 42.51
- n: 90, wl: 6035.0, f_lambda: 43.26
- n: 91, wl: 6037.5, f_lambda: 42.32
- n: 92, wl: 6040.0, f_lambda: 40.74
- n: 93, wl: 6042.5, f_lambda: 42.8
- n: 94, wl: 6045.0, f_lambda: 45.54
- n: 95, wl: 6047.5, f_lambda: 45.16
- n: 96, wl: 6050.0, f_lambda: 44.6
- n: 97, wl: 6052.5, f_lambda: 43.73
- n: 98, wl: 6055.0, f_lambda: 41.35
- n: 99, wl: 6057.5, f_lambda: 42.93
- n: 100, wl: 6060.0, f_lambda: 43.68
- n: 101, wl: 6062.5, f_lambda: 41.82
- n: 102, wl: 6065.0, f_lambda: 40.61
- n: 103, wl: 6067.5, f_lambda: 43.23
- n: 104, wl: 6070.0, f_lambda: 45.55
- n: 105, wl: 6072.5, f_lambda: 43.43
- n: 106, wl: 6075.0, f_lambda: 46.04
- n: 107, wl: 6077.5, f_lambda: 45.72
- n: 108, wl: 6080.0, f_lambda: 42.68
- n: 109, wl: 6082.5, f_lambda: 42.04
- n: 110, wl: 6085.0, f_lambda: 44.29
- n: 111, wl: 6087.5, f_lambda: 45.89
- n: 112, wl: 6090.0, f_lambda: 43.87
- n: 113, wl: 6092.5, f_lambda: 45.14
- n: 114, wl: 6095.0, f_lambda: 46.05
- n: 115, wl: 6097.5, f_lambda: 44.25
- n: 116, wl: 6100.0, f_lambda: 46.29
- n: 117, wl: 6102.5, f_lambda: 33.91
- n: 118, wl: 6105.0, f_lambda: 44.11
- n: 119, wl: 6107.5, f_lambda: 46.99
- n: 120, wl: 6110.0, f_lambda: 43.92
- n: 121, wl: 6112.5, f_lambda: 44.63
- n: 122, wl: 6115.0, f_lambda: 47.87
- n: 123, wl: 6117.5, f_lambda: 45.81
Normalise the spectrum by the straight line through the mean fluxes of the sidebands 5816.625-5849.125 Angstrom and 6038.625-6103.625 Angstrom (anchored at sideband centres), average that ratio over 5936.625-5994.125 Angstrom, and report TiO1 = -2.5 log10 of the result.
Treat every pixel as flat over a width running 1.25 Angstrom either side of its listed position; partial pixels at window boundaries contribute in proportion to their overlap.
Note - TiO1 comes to 0.12 mag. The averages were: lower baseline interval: 40.2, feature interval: 37.8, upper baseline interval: 43.5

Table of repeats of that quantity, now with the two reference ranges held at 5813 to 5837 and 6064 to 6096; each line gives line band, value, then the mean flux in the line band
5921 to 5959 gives 0.13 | 37.2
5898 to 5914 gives 0.30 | 31.3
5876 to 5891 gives 0.43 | 27.5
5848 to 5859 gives 0.10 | 36.7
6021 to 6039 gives 0.03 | 42.2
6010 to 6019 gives 0.08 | 39.9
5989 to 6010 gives 0.07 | 40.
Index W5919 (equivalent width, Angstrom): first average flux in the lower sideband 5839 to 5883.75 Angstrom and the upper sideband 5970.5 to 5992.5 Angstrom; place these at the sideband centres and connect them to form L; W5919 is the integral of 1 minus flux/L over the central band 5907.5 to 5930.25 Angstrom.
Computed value 1.5 Angstrom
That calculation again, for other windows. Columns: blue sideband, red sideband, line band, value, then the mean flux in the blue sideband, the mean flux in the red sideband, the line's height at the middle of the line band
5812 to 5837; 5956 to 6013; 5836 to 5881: 2.57 Angstrom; 39.8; 38.5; 39.5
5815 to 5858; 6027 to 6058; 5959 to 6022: 4.96 Angstrom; 39.4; 43.1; 42.2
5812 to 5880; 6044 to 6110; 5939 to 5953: 0.96 Angstrom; 38.3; 43.8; 40.7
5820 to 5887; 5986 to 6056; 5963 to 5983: 1.55 Angstrom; 37.4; 41.4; 40.2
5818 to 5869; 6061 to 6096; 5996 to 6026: 1.61 Angstrom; 38.7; 44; 42.5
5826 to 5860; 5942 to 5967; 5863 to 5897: 8.55 Angstrom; 39.4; 37.1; 38.6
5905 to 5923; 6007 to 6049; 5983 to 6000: -0.28 Angstrom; 34.3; 41.8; 39.4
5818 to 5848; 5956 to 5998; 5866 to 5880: 1.50 Angstrom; 40.2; 38.1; 39.6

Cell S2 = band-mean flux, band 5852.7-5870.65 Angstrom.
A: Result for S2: 36.2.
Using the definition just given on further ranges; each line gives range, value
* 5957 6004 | 38.3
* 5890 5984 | 34.2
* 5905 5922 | 34.2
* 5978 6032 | 40.2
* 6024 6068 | 42.8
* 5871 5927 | 29.9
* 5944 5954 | 37.1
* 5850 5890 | 33.8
